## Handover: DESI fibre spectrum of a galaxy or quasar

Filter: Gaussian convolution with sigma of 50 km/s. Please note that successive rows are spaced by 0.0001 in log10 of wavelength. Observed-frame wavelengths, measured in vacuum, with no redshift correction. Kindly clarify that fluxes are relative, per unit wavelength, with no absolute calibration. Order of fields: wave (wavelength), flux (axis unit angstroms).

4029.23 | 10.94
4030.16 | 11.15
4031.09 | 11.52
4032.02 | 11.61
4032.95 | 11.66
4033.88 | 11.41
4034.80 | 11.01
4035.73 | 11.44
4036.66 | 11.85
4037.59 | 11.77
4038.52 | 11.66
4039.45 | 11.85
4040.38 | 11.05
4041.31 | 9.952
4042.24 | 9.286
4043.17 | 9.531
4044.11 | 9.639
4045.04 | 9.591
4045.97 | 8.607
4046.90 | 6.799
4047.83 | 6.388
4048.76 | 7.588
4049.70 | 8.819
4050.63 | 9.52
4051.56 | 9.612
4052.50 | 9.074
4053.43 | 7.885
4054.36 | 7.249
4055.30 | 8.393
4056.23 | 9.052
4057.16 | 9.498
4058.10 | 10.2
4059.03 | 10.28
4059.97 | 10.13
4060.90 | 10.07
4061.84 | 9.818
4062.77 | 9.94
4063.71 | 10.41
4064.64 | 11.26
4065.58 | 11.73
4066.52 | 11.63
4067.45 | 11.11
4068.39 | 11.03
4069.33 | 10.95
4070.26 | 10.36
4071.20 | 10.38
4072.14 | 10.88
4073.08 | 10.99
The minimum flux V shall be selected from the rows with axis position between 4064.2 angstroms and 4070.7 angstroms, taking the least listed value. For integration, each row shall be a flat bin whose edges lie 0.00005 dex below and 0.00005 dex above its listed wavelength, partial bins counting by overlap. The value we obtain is 10.36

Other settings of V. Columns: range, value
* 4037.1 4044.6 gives 9.286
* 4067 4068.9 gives 11.03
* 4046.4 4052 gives 6.388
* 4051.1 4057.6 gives 7.249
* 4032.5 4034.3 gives 11.41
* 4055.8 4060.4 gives 9.052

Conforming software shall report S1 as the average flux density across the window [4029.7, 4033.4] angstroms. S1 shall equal 11.5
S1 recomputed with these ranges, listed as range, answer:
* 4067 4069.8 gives 11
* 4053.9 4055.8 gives 7.84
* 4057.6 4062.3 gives 10.1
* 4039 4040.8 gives 11.5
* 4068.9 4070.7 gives 10.7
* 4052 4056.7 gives 8.34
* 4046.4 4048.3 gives 6.65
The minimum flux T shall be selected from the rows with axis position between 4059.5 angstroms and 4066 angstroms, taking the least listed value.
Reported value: 9.818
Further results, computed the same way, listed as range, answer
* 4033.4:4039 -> 11.01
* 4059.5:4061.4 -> 10.07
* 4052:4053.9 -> 7.885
